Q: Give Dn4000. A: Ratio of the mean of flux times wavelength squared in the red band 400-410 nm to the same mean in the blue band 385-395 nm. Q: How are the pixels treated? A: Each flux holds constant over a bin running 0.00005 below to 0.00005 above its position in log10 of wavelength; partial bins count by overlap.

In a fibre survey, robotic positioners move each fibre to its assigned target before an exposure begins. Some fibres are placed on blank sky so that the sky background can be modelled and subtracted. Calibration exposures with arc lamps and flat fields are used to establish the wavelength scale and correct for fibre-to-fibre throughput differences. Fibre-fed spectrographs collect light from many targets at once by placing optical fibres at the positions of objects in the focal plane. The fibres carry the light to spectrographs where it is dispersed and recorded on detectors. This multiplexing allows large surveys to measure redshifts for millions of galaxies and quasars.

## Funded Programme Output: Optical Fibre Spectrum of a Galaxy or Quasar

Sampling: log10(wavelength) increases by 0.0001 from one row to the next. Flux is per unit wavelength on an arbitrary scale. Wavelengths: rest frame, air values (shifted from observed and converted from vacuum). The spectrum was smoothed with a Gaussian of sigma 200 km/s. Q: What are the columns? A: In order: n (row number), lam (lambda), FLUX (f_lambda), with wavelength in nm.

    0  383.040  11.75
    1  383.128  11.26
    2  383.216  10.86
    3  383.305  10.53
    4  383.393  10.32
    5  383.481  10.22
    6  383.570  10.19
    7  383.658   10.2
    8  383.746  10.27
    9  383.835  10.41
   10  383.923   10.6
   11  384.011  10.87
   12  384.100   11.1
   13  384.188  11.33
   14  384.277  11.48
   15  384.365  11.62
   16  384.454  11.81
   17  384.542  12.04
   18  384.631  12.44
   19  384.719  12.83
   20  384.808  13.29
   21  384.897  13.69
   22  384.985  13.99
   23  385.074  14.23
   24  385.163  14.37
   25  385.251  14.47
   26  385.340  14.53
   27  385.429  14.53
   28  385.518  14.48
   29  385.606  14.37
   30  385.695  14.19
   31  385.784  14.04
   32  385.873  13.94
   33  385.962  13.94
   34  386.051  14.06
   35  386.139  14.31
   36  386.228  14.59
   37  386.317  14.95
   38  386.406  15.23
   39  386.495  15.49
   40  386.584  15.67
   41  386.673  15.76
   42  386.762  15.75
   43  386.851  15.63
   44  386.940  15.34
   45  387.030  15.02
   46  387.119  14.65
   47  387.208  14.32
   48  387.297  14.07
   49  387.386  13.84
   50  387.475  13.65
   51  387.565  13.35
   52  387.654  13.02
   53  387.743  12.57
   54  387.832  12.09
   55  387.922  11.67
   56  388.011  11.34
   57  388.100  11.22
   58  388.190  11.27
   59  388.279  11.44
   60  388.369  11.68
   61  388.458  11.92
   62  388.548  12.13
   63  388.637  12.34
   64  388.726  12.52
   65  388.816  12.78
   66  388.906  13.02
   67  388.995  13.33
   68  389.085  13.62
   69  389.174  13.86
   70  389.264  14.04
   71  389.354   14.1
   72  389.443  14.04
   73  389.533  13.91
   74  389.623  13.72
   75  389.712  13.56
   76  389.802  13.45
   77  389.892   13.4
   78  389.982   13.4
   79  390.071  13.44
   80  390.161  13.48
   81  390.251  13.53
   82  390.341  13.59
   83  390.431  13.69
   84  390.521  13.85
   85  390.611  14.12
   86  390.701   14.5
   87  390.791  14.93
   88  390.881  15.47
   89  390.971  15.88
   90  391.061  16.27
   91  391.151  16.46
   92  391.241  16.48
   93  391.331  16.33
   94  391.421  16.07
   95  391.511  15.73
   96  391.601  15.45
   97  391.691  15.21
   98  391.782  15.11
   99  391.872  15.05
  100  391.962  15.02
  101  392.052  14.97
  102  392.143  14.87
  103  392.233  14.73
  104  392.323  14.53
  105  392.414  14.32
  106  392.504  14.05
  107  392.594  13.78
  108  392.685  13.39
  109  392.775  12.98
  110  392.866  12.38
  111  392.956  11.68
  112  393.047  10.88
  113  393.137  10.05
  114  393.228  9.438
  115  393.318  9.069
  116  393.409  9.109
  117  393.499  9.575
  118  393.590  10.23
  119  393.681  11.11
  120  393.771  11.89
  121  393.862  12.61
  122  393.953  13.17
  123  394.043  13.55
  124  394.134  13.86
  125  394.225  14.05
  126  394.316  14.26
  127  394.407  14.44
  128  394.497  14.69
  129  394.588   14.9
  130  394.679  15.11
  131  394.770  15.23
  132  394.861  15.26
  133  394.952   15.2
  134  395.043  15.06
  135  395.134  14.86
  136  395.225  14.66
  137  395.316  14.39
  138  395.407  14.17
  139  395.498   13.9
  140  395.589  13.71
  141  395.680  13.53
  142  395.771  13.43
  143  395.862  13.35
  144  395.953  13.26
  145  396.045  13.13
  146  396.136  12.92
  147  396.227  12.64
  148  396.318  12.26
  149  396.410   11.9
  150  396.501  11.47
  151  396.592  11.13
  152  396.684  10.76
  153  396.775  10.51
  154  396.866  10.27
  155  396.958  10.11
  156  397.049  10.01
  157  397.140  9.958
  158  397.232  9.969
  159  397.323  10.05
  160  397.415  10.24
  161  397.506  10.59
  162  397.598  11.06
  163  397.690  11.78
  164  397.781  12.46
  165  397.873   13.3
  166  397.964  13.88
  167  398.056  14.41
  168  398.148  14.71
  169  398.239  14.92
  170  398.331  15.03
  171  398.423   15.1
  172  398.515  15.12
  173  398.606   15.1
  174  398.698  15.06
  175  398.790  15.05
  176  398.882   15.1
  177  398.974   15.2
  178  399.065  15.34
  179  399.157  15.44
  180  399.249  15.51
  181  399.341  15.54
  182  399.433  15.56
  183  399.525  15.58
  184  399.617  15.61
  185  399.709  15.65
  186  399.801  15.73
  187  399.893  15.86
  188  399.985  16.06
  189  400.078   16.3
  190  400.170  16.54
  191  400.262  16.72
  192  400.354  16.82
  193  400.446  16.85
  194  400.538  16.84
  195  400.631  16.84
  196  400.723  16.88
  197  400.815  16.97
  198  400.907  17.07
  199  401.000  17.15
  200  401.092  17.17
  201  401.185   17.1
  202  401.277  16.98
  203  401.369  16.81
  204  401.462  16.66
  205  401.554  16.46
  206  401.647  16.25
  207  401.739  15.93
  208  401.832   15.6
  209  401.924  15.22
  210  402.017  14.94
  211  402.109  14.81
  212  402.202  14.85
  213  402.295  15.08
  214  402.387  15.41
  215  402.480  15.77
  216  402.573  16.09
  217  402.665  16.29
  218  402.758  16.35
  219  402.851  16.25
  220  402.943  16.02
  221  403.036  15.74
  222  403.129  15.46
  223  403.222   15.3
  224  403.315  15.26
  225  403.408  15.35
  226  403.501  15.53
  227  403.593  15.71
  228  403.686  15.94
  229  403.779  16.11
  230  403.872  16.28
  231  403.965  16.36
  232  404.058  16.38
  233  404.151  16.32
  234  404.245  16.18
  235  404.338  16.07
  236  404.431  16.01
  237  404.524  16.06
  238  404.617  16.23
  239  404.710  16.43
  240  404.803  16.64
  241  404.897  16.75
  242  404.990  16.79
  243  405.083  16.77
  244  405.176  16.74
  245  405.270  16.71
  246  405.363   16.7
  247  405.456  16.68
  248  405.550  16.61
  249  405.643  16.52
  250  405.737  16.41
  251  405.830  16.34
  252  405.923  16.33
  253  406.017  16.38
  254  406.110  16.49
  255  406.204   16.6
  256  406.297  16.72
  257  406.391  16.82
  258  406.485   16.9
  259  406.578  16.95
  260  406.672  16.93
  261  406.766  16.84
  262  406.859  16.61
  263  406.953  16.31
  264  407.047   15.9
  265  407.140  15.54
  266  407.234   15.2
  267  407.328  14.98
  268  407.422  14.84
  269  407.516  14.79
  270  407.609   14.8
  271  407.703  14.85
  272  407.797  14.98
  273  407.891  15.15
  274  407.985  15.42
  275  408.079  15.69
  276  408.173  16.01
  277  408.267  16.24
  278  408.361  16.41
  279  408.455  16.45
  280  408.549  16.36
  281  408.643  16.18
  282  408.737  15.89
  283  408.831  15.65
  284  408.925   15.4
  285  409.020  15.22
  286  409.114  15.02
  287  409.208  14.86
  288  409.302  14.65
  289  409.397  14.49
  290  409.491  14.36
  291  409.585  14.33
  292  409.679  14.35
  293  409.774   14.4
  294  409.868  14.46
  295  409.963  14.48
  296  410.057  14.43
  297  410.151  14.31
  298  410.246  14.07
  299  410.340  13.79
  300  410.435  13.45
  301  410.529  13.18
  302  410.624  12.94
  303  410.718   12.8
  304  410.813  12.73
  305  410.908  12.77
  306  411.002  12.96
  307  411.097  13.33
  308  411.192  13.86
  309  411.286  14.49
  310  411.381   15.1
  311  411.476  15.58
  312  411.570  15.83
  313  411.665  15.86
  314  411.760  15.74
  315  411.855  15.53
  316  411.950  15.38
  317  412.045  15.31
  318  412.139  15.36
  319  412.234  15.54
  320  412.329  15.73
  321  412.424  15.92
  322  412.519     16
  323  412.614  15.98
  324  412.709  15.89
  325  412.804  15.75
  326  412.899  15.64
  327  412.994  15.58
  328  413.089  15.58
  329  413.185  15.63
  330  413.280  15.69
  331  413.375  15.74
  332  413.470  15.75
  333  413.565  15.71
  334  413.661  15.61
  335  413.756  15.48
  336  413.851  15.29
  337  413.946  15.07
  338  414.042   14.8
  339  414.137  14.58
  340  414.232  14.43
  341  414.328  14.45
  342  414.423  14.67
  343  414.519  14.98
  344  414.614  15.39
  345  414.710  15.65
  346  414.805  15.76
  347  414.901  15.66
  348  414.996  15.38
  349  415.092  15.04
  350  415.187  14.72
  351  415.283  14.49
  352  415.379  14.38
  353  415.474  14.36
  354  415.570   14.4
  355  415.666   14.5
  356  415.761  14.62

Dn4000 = 1.3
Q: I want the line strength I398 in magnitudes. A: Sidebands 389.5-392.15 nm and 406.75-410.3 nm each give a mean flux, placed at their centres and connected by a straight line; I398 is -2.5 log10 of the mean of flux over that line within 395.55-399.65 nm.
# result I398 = 0.14 mag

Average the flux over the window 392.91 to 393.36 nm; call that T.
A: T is 10.3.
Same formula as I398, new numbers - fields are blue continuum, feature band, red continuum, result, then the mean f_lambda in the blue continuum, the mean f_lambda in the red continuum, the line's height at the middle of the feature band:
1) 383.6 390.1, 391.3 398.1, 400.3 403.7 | 0.138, 13.3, 16.1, 14.7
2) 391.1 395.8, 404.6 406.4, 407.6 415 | -0.137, 13.7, 15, 14.6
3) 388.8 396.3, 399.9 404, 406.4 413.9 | -0.115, 13.8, 15.2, 14.5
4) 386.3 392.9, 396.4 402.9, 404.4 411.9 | 0.008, 14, 15.4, 14.8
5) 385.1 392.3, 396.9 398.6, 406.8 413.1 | 0.168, 14.1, 15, 14.5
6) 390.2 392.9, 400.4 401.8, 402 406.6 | -0.065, 14.8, 16.2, 15.8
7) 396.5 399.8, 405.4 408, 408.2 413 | -0.117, 13.3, 14.9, 14.4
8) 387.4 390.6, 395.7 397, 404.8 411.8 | 0.162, 13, 15.4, 13.9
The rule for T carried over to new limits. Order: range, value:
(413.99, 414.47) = 14.6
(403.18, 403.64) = 15.4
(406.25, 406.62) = 16.9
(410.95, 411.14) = 13.1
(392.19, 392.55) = 14.4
